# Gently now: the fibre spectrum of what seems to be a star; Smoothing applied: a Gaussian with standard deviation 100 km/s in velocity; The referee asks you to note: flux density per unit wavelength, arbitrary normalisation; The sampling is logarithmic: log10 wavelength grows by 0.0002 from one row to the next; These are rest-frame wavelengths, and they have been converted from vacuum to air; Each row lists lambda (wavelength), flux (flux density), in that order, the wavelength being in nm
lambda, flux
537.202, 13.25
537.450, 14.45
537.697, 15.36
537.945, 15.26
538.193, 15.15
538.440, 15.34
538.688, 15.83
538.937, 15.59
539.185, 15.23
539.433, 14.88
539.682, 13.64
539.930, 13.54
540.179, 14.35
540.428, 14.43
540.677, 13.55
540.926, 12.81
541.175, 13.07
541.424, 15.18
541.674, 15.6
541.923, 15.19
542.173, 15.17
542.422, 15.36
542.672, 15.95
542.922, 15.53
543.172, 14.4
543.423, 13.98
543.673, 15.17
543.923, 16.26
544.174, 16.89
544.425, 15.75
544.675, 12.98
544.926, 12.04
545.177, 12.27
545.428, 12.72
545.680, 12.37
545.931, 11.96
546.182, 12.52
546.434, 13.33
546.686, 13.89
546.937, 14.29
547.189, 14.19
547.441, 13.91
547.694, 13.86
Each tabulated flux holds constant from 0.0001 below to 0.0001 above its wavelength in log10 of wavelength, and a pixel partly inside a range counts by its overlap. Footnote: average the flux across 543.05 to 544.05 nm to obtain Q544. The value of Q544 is 14.9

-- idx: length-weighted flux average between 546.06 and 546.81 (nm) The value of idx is 13.2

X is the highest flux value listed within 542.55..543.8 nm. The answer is 15.95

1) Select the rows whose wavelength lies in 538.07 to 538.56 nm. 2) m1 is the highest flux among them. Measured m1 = 15.34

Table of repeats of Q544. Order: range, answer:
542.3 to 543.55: 15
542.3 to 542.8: 15.7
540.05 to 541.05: 13.8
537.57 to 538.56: 15.3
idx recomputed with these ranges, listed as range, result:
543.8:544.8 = 15.5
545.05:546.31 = 12.4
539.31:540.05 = 14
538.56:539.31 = 15.5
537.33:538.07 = 15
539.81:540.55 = 14.1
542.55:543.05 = 15.7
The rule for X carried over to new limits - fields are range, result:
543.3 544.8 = 16.89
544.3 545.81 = 15.75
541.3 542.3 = 15.6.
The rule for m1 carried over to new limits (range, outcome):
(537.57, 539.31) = 15.83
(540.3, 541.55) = 15.18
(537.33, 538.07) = 15.36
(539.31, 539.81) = 14.88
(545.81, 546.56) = 13.33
